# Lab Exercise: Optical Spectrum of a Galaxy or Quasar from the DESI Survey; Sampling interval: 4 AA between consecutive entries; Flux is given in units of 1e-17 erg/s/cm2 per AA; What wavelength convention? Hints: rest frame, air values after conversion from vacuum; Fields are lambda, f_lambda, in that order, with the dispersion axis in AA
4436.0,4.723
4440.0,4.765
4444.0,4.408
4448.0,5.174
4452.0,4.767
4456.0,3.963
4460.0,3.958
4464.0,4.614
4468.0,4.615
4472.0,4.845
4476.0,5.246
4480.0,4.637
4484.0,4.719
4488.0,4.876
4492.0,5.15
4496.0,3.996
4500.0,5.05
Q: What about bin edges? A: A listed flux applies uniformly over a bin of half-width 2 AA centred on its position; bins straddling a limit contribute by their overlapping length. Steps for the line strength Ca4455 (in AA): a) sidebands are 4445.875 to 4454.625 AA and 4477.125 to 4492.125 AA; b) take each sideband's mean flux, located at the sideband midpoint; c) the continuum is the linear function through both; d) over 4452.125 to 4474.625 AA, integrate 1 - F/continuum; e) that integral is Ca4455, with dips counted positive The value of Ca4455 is 1.9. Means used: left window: 4.89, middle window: 4.45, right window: 4.83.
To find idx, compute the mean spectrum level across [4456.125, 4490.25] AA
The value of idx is 4.65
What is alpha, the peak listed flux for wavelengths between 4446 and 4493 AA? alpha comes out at 5.246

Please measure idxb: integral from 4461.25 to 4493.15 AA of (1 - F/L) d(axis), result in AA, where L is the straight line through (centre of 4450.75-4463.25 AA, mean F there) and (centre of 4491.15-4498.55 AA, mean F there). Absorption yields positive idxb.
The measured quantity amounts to -3.1 AA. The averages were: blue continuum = 4.24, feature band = 4.81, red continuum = 4.52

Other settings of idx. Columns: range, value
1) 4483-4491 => 4.85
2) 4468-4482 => 4.87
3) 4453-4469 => 4.3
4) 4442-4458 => 4.58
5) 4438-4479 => 4.64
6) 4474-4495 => 4.88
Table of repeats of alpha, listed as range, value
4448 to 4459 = 5.174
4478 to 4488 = 4.876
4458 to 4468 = 4.615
